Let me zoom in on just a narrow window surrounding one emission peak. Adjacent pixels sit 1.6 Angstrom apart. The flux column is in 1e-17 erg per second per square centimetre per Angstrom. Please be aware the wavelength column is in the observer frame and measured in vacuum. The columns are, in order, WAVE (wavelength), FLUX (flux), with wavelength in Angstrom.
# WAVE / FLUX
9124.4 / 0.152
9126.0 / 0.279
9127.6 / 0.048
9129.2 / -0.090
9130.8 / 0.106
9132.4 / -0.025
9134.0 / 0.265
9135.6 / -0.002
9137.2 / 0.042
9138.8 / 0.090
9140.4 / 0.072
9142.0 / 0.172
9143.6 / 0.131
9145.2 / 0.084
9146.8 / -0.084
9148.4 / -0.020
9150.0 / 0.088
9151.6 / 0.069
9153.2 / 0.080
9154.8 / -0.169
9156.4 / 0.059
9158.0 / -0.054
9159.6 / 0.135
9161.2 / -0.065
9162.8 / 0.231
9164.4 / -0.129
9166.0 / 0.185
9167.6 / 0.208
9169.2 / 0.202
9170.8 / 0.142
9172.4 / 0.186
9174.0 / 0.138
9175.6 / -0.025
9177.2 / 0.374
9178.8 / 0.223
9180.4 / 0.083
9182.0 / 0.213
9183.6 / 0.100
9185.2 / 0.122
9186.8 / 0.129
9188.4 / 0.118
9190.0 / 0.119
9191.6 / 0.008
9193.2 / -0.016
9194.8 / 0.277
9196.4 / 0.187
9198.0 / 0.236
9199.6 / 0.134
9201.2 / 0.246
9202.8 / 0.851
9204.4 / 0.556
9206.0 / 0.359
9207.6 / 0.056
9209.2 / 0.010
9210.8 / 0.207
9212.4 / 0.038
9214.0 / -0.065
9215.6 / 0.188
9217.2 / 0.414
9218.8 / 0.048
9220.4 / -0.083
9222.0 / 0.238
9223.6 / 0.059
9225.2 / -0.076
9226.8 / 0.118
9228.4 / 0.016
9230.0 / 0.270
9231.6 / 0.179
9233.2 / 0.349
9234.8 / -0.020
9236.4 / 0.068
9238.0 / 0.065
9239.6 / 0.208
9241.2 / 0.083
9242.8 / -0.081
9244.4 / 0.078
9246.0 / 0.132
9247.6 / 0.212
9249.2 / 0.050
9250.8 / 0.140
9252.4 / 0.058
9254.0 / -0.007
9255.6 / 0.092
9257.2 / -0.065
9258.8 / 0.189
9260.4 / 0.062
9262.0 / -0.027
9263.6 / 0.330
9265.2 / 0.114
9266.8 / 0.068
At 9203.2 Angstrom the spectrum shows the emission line H-gamma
